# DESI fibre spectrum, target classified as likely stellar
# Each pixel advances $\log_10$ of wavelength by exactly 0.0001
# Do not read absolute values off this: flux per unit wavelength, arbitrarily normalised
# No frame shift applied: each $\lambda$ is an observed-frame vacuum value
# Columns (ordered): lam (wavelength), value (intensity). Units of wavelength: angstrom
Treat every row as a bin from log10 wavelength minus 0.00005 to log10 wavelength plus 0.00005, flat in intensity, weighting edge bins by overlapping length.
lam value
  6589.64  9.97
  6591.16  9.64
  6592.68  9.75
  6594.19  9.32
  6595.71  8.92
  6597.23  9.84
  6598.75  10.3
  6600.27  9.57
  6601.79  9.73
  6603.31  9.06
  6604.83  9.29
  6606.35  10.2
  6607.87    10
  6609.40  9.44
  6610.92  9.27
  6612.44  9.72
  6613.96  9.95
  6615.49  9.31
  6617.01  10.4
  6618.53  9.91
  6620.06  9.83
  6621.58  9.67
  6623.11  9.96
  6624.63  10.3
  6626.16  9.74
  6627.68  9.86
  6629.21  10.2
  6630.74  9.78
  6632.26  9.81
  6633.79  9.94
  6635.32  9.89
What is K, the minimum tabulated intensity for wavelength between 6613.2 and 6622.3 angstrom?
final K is 9.31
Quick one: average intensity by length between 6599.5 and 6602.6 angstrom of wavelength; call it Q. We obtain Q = 9.64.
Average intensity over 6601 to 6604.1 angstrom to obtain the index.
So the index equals 9.4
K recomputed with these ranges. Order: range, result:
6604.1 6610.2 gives 9.29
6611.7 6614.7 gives 9.72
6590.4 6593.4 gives 9.64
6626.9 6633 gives 9.78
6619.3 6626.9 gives 9.67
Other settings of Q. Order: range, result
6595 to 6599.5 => 9.69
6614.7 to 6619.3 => 9.86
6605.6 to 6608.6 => 10.1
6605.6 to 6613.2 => 9.72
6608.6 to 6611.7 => 9.35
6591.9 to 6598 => 9.46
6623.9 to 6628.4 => 9.97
